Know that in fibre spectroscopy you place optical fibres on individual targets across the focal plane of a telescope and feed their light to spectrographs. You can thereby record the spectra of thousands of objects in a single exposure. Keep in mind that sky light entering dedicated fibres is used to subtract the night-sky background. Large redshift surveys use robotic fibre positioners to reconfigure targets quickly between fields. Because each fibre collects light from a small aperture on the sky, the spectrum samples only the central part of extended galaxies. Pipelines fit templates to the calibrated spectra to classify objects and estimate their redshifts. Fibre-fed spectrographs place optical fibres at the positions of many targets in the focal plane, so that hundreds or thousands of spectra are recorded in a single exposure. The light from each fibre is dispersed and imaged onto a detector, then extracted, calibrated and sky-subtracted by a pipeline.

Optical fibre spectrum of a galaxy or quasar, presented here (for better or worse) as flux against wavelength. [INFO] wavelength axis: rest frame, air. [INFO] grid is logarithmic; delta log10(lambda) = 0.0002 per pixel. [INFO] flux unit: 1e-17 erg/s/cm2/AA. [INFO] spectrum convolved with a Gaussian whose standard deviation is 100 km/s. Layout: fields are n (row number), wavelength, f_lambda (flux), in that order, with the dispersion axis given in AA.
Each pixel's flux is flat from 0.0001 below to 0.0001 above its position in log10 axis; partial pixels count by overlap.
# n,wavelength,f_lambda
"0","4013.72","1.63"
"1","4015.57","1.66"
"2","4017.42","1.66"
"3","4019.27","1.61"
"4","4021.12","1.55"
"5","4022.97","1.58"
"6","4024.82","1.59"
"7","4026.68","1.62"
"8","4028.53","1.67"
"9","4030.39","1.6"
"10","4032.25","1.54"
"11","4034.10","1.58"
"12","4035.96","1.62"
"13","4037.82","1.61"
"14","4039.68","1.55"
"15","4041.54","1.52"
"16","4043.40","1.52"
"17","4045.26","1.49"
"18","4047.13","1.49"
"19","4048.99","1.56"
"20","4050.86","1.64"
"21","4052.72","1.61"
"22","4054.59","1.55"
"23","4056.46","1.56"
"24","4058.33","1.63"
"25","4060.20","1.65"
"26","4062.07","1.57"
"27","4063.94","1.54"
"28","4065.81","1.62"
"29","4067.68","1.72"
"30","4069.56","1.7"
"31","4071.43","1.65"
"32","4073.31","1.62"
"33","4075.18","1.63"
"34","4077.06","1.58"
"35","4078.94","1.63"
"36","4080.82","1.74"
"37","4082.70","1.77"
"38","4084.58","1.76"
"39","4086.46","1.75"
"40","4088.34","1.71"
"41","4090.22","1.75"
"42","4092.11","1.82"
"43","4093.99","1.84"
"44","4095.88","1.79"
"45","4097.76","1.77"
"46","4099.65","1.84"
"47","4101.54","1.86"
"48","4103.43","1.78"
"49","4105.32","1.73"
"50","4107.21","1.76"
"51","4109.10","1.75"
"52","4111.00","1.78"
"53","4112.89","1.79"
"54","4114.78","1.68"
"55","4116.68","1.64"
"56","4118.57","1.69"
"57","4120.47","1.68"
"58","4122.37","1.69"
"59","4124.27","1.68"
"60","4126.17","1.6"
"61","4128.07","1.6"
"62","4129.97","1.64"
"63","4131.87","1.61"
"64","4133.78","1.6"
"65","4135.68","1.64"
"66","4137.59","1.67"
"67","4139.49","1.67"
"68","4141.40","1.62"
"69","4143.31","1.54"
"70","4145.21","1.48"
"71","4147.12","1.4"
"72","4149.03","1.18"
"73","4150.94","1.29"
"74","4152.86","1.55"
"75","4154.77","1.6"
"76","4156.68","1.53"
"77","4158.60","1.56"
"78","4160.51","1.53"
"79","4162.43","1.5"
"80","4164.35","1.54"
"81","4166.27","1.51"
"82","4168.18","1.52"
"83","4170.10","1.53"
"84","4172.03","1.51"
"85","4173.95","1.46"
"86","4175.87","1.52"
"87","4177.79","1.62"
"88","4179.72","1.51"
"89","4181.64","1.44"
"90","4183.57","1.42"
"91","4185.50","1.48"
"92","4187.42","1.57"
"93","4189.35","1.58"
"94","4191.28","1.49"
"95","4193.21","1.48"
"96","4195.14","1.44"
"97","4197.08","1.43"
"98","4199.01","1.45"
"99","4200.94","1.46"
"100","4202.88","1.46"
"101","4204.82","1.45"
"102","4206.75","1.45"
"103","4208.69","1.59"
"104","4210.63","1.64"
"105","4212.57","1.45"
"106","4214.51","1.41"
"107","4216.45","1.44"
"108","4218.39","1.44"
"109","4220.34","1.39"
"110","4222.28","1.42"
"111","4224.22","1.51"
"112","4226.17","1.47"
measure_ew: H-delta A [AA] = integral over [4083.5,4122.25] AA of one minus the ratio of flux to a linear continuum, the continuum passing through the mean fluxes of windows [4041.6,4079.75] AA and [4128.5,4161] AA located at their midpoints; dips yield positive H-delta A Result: -4.7 AA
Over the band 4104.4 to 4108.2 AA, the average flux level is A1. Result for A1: 1.75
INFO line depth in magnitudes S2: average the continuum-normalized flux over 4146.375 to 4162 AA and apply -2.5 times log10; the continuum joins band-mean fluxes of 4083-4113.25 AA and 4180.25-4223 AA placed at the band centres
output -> 0.11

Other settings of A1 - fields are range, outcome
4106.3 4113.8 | 1.77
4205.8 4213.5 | 1.53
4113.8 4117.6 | 1.66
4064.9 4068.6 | 1.67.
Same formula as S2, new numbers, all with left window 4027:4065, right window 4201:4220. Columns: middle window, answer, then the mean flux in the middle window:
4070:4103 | -0.12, 1.74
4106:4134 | -0.10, 1.68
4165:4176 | -0.01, 1.51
